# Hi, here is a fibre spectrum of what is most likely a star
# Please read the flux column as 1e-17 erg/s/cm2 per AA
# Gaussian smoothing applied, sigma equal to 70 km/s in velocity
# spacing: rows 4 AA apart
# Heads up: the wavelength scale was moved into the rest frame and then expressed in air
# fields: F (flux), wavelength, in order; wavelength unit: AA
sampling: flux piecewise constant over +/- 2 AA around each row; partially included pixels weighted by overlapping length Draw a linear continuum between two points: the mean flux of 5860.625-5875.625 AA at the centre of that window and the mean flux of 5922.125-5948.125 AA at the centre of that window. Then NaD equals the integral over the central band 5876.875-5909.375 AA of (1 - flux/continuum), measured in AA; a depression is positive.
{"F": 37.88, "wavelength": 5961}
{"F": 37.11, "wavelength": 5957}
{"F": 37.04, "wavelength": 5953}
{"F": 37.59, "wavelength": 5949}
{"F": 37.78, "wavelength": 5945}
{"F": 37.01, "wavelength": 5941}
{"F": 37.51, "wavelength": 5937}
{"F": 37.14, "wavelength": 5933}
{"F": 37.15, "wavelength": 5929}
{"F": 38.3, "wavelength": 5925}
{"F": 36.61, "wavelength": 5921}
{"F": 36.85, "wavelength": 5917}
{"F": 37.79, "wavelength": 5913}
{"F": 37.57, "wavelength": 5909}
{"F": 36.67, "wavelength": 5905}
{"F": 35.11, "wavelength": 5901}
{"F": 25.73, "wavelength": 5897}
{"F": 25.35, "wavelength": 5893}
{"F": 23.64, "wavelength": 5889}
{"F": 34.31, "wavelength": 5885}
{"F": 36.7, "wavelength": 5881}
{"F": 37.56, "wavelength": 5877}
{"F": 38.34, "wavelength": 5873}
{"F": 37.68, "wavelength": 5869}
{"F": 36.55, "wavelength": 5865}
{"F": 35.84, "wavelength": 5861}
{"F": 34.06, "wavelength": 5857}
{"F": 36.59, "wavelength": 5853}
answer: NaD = 4.7 AA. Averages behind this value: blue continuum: 37.3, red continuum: 37.5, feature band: 32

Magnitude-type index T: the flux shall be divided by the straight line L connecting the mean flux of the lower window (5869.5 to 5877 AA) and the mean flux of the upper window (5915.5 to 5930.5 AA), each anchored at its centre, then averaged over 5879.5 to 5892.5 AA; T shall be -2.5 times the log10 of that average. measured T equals 0.23 mag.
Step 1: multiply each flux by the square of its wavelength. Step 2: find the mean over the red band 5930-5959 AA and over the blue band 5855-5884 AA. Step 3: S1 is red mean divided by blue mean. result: 1.0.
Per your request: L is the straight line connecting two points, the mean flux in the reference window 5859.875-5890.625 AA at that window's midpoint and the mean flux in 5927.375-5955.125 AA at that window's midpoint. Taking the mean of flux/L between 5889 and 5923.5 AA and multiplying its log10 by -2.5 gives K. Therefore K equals 0.09 mag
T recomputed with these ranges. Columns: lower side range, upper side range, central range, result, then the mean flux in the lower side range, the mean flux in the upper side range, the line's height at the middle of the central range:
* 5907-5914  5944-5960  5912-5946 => 0.006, 37.7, 37.4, 37.5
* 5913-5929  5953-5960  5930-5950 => -0.004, 37.3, 37.2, 37.2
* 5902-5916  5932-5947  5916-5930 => 0.000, 37.1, 37.4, 37.3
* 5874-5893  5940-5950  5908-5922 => -0.065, 32.5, 37.5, 35.1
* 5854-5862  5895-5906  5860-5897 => 0.007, 35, 32.1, 33.6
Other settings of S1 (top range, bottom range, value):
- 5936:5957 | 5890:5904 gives 1.31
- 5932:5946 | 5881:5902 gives 1.30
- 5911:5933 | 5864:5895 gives 1.12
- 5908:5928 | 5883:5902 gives 1.32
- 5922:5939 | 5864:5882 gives 1.02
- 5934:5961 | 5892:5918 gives 1.12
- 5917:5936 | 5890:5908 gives 1.22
